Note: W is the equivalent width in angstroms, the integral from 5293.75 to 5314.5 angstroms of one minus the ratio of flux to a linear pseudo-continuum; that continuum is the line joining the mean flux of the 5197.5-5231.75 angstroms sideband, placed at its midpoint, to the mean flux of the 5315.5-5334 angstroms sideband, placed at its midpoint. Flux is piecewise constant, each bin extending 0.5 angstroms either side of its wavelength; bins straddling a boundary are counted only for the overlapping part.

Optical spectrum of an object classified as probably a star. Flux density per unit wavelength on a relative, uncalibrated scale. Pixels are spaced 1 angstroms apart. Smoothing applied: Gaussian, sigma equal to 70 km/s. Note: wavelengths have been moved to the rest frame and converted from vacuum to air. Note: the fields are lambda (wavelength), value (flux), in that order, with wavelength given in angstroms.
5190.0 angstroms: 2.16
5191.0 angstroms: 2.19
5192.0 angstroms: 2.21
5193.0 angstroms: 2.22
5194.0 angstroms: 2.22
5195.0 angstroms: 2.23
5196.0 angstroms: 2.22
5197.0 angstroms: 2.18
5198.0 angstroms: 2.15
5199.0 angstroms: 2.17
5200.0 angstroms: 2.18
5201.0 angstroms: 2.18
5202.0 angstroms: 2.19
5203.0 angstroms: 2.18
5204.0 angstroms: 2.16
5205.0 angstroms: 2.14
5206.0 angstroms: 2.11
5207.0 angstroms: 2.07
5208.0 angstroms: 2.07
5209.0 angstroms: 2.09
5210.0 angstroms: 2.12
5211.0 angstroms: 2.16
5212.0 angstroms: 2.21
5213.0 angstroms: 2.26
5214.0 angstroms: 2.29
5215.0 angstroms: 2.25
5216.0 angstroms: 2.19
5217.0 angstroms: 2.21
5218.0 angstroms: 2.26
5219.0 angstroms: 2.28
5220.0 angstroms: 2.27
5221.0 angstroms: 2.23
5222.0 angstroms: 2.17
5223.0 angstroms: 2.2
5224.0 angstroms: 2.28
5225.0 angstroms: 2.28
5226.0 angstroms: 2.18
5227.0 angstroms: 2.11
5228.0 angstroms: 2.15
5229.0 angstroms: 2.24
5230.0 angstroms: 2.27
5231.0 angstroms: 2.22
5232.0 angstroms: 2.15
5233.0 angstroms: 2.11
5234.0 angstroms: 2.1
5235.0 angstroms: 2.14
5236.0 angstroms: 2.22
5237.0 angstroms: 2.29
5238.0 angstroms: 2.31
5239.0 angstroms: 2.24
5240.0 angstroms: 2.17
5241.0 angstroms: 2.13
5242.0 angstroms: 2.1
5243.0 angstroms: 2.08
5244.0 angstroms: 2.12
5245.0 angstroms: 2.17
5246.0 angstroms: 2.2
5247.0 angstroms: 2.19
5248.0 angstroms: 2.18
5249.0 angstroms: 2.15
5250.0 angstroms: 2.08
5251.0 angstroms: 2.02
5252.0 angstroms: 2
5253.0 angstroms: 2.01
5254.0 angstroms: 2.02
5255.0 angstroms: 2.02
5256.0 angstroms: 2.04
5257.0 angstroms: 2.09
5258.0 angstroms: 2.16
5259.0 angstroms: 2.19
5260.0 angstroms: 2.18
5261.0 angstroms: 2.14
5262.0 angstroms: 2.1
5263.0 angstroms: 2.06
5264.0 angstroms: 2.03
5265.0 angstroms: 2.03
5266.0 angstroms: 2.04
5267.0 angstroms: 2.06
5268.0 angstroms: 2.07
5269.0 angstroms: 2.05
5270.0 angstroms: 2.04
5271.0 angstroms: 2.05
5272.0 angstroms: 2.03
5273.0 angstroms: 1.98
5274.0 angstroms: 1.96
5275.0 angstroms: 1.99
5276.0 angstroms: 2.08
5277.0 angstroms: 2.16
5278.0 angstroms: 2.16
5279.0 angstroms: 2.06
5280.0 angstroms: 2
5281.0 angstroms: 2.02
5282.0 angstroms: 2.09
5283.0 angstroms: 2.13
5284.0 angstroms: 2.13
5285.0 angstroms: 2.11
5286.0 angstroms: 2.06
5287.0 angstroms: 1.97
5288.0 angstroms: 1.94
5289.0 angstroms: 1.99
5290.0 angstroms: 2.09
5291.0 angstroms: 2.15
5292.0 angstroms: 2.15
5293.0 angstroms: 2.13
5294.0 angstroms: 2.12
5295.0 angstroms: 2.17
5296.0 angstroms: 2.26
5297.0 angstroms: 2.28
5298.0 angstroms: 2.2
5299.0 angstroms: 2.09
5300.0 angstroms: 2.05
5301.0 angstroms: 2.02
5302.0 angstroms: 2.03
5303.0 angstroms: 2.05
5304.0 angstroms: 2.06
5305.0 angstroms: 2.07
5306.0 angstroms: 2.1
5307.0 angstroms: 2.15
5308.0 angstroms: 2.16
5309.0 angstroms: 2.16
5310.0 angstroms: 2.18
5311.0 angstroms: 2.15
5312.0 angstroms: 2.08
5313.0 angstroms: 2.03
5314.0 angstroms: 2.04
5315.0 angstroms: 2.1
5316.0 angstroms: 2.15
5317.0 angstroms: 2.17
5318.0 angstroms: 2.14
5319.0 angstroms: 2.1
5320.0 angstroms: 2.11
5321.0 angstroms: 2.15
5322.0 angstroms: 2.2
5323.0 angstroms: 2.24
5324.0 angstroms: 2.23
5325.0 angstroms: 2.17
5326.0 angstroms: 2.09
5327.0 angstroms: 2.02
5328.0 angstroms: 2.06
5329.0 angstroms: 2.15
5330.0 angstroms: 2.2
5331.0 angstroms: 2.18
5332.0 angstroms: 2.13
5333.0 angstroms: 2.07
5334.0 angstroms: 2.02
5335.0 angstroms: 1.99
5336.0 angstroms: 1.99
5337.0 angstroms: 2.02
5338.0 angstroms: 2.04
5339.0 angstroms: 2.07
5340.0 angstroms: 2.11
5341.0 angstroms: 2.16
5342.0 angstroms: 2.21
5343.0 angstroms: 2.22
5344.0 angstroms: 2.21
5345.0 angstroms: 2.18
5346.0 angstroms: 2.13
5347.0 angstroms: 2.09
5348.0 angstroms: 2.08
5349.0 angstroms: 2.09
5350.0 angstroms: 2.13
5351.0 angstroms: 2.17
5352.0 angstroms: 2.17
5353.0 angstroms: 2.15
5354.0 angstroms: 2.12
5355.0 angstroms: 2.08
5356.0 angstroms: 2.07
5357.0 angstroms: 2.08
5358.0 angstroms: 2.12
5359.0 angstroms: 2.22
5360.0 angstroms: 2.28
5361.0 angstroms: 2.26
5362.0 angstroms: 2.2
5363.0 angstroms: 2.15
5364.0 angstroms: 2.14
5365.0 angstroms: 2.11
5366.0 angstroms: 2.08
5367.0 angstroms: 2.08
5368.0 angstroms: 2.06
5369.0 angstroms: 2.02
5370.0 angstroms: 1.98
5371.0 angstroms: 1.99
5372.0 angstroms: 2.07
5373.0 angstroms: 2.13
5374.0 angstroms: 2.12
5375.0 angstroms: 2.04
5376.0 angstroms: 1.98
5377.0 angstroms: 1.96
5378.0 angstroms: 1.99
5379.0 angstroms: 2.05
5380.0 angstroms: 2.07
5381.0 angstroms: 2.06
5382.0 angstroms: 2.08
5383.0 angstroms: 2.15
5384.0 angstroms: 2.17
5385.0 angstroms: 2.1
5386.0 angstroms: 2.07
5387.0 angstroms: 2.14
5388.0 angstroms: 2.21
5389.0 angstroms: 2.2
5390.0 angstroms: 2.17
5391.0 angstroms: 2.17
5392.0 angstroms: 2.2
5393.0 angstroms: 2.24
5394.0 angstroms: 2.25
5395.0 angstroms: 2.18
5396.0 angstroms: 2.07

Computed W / 0.31 angstroms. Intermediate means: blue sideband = 2.19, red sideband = 2.14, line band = 2.12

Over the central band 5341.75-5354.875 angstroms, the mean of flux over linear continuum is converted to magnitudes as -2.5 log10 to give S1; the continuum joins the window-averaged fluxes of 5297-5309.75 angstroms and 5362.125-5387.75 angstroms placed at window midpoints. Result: -0.03 mag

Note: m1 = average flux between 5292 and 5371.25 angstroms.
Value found 2.12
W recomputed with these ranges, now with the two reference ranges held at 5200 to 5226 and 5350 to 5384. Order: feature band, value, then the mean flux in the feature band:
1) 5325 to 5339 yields 0.29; 2.08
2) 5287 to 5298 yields 0.11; 2.12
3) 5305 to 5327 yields -0.03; 2.13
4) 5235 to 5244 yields -0.03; 2.19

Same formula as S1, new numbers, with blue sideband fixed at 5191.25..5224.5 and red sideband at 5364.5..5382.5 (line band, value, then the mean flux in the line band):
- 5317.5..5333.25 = -0.026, 2.14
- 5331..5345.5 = -0.013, 2.1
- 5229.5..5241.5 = -0.014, 2.2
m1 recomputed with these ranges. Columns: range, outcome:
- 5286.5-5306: 2.1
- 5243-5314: 2.09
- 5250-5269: 2.07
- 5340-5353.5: 2.15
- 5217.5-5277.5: 2.13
